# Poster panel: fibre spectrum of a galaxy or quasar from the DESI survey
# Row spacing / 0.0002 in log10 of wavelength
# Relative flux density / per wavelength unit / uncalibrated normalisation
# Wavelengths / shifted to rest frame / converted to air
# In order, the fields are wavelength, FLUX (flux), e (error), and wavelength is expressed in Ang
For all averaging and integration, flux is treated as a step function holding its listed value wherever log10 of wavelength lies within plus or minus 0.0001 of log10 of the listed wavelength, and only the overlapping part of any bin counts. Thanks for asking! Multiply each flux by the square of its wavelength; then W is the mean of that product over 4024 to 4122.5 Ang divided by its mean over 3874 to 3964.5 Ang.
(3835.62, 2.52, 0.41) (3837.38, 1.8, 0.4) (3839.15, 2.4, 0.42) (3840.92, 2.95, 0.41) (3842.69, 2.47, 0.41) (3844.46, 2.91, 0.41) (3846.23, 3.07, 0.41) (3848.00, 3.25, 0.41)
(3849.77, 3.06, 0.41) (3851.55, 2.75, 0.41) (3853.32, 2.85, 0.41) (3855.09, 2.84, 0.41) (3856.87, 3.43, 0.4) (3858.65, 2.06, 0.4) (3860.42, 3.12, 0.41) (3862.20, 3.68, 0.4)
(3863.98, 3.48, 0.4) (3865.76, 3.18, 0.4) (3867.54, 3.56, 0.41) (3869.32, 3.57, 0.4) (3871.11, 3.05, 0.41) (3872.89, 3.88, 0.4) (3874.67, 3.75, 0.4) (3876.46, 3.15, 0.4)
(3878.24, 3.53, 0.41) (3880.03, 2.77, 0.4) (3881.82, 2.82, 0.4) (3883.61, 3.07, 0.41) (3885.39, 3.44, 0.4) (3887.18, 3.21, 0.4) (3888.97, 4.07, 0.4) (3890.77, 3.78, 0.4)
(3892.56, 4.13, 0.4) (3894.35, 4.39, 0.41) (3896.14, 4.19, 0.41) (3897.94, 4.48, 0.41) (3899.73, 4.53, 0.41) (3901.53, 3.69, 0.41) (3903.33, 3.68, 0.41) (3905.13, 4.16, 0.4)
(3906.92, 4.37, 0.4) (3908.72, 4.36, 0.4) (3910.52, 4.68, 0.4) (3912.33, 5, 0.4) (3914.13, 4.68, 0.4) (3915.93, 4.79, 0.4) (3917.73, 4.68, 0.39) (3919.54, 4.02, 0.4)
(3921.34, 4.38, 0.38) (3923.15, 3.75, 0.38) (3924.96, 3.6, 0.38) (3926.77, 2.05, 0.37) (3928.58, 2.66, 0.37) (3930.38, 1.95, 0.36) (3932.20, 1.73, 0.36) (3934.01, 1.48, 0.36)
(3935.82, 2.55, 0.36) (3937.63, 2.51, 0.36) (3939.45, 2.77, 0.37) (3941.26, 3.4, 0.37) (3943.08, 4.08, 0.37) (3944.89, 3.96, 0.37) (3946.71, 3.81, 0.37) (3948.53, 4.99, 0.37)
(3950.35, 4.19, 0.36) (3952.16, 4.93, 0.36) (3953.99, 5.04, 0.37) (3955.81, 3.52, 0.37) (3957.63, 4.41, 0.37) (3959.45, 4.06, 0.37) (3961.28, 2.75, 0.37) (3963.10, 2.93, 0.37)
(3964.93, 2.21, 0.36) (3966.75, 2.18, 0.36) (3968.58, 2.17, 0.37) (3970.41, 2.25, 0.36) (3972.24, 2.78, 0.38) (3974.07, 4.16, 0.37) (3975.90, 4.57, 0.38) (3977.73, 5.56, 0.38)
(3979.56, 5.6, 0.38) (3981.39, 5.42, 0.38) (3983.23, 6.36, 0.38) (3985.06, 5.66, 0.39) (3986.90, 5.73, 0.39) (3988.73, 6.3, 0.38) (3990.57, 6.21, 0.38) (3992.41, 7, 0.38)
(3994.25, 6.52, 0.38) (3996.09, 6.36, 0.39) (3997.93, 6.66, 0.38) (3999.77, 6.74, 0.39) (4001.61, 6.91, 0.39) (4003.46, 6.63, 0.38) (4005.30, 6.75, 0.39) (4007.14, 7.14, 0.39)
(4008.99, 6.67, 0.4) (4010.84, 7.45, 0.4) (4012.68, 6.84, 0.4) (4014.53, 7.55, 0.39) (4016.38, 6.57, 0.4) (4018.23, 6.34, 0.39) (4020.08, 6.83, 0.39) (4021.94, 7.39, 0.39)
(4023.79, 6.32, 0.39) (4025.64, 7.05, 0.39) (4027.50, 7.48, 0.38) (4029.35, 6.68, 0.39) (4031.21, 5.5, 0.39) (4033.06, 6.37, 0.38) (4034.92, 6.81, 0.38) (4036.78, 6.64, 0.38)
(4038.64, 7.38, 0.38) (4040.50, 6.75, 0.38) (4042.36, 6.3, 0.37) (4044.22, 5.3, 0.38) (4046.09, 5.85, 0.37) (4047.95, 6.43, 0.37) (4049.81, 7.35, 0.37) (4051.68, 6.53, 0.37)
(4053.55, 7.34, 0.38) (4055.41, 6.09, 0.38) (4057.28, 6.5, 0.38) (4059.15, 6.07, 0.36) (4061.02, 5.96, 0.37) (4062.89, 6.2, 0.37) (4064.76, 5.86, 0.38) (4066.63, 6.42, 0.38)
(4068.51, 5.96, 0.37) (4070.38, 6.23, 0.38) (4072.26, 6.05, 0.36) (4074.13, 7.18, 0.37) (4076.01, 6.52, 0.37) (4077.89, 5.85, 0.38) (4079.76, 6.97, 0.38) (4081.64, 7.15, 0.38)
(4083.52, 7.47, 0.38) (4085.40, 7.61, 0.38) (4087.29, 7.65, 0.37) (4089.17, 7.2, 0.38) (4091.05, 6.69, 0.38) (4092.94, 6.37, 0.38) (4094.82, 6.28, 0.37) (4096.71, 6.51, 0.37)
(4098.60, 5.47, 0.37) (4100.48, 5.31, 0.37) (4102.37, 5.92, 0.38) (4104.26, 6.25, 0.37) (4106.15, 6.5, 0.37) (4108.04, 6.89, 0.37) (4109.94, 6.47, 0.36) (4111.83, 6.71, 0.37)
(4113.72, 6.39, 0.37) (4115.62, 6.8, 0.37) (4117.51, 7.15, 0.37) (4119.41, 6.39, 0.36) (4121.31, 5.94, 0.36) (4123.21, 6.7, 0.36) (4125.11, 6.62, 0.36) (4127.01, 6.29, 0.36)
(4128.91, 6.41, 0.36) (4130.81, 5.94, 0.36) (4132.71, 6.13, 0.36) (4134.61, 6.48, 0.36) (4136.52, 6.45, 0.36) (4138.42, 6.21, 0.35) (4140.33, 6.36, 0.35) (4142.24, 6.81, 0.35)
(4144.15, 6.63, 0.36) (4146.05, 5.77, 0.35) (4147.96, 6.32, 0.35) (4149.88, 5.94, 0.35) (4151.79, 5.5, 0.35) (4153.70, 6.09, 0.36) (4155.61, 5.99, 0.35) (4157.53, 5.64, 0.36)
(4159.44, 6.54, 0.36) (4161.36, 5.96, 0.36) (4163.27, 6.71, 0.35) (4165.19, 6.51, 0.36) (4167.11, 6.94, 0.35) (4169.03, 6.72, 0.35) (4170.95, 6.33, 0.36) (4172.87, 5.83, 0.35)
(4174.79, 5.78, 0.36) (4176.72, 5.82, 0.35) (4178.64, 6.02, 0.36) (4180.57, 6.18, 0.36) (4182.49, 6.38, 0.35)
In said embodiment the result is 1.91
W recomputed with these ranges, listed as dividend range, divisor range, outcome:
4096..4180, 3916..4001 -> 1.64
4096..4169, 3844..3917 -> 1.97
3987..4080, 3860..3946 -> 1.96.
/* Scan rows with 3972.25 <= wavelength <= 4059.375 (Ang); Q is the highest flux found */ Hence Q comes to 7.55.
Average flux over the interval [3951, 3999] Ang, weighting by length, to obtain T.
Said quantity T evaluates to 4.68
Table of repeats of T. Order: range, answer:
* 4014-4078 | 6.5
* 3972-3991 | 5.37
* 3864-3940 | 3.57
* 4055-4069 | 6.14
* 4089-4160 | 6.31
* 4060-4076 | 6.25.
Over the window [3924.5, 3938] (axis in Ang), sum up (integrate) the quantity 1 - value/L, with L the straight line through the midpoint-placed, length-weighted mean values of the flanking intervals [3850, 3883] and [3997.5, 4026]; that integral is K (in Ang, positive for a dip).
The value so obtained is 7.1 Ang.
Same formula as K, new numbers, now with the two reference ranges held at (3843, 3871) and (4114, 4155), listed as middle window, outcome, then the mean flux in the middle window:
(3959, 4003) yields -3.1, 4.91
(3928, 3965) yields 7.1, 3.36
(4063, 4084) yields -3.2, 6.48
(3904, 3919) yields -3.3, 4.56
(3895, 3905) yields -1.4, 4.12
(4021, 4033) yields -3.9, 6.71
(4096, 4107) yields -0.1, 5.98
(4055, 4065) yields -1.2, 6.13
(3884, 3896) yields -1.2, 3.83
